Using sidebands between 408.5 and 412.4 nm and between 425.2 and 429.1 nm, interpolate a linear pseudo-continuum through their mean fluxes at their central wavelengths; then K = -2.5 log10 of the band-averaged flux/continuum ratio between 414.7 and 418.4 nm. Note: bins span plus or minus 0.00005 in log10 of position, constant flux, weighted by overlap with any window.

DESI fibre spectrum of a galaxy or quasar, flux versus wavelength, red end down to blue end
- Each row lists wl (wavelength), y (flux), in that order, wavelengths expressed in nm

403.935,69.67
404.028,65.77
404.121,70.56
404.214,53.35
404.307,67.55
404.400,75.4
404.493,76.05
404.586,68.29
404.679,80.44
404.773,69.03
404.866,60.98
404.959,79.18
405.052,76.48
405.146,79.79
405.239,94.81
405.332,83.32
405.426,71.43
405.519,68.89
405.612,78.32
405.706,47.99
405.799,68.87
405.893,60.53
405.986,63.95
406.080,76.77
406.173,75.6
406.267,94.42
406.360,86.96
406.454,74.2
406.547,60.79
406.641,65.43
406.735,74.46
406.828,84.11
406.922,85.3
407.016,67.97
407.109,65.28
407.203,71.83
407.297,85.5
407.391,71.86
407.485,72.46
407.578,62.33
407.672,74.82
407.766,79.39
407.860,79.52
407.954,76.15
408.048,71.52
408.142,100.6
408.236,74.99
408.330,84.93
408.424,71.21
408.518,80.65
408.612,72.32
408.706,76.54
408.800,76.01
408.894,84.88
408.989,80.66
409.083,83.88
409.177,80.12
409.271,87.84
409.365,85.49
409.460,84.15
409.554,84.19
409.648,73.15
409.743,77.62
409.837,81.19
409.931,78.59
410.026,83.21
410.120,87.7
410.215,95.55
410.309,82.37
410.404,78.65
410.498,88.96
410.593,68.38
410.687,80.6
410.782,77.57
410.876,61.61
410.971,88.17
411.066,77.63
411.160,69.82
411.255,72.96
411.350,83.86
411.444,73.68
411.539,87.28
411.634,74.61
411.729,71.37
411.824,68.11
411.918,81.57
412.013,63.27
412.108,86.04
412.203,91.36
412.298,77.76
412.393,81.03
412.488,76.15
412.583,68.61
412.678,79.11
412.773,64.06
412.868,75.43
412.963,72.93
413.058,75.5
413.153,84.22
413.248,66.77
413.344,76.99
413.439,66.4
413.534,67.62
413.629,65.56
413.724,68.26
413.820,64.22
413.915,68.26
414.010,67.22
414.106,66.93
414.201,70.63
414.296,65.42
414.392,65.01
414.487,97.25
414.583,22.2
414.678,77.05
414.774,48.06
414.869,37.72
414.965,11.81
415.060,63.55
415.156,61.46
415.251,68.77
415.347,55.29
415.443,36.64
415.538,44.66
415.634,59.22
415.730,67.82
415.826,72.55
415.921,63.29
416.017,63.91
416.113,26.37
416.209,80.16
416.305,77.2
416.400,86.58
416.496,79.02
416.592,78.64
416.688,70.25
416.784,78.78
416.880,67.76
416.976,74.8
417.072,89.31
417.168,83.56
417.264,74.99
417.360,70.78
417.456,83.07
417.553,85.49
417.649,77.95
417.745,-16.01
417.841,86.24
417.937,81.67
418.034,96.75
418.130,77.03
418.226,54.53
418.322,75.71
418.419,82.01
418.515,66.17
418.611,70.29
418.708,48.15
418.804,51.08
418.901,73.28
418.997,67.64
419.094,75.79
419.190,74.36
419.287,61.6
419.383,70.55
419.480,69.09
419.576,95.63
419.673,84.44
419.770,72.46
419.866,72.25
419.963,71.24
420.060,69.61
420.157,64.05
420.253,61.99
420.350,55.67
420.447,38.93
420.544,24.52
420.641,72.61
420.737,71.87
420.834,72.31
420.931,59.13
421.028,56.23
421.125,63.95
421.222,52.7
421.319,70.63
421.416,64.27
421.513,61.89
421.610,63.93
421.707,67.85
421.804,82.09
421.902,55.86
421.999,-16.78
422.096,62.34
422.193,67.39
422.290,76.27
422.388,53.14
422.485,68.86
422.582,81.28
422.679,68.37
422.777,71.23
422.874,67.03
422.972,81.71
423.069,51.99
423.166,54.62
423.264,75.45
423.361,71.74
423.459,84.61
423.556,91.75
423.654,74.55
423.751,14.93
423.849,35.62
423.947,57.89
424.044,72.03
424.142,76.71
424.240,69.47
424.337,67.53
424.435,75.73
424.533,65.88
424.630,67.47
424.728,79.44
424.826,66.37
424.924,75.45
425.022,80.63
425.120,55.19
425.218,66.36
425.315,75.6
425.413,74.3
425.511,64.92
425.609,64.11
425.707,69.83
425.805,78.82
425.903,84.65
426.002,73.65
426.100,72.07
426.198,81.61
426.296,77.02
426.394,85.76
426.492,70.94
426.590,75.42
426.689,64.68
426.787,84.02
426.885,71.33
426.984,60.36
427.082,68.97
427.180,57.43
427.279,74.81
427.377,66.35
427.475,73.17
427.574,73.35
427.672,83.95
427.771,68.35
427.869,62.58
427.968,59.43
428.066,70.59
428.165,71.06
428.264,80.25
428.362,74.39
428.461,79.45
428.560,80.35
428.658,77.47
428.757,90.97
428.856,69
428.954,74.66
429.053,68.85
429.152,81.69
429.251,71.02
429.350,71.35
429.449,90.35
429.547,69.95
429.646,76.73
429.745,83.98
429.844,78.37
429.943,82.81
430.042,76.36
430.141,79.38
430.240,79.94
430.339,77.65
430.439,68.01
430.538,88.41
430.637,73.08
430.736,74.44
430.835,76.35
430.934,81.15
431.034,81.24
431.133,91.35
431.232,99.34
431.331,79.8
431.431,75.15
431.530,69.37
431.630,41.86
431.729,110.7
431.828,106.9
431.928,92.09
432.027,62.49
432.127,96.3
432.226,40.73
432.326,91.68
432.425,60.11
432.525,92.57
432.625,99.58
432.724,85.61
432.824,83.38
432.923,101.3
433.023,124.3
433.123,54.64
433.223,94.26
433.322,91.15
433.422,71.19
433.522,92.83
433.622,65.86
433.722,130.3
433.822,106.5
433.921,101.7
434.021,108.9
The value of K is 0.17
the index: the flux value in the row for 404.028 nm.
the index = 65.77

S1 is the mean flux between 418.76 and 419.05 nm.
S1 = 64.2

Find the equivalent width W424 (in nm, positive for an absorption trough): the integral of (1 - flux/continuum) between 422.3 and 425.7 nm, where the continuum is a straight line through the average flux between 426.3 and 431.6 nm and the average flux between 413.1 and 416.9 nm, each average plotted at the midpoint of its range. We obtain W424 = 0.17 nm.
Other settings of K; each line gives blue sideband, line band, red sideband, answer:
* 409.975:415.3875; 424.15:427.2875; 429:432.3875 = 0.07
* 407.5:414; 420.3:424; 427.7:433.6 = 0.27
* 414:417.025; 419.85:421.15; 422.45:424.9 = 0.09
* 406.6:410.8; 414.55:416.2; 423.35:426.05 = 0.38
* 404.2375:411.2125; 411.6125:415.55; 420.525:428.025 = 0.11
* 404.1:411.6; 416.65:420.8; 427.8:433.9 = 0.14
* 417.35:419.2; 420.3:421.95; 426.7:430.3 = 0.16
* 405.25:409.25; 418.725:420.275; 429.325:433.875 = 0.13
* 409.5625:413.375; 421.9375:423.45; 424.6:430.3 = 0.19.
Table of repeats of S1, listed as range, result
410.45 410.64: 78.8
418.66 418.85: 49.7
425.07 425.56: 67.4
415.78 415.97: 68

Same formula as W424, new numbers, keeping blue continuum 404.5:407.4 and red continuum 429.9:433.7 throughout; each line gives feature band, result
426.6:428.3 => 0.227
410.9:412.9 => -0.018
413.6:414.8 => 0.176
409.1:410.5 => -0.146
